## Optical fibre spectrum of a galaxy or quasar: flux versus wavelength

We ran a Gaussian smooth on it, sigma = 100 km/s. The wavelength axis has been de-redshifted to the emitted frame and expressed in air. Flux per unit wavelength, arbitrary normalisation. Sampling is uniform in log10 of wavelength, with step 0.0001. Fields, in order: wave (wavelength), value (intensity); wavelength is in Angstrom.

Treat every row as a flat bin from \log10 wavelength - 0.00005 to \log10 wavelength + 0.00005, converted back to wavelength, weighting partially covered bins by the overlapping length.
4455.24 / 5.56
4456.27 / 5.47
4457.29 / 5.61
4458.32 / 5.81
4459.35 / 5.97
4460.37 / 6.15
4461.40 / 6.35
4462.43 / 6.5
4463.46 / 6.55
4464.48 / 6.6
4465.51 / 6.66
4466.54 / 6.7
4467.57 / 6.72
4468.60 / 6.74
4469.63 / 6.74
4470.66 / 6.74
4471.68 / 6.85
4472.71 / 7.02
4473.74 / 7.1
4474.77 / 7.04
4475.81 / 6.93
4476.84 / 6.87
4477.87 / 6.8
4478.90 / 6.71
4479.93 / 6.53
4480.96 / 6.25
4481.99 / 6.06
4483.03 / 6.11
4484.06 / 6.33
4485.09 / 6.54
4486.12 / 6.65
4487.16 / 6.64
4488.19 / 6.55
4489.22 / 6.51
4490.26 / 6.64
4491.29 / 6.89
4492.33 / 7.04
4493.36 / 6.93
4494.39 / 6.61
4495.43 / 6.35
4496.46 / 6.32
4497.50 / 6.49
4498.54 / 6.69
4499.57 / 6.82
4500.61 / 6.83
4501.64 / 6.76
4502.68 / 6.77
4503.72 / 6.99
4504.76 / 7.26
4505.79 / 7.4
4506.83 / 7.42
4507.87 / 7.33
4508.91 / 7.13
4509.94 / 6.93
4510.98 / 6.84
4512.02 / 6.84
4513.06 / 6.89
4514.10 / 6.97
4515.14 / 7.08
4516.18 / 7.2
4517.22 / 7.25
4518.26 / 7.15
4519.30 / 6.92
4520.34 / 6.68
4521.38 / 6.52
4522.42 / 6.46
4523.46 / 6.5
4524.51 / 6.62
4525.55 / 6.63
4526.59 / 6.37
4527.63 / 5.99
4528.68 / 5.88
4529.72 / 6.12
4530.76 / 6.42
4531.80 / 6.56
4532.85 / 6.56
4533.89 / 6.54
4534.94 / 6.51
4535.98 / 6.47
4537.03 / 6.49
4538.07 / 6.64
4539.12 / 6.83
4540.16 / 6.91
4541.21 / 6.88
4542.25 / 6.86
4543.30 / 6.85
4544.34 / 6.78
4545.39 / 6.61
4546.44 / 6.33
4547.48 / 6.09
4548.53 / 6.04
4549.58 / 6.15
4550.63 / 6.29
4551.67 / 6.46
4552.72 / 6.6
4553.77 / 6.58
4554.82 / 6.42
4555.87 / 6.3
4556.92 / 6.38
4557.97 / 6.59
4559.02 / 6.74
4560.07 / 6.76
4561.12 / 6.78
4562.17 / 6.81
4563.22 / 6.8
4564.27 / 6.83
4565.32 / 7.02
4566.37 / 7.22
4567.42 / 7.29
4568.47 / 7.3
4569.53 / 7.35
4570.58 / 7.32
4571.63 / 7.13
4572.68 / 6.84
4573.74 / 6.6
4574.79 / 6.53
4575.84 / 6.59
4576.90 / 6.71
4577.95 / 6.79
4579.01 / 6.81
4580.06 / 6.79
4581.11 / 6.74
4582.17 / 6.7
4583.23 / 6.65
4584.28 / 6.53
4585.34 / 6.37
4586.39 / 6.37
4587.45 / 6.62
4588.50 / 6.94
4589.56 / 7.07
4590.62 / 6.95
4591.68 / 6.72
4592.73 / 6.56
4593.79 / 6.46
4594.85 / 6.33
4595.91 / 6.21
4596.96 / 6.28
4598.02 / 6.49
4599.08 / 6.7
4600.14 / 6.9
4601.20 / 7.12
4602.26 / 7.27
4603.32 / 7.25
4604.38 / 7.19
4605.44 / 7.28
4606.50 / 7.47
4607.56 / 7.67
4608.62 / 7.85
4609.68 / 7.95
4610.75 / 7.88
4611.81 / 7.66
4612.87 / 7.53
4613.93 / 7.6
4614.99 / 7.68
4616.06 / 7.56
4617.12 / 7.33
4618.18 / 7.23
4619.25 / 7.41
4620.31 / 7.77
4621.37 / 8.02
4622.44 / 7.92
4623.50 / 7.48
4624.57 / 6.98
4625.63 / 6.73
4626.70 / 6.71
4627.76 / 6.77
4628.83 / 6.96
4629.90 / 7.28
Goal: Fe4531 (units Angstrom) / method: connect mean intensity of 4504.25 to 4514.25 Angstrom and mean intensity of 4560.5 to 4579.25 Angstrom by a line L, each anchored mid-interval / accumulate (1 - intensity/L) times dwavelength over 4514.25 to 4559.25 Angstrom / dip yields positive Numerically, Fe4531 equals 3.0 Angstrom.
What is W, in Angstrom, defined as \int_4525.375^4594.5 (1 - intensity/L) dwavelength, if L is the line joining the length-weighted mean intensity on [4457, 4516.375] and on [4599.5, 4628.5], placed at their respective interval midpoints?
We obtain 4.5 Angstrom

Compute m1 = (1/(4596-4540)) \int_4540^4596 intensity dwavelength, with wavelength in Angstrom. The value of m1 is 6.69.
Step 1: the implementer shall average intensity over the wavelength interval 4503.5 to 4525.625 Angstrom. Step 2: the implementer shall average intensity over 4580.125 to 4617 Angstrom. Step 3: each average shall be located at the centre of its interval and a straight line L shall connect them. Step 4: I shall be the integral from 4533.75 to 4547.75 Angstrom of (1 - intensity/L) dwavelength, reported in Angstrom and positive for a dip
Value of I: 0.68 Angstrom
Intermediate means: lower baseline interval 6.96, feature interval 6.64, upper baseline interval 7.02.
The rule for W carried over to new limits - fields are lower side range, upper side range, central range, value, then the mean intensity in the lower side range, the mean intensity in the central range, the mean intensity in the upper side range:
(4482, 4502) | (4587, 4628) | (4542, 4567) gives 1.1 Angstrom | 6.6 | 6.6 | 7.17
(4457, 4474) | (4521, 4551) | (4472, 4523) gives -2.3 Angstrom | 6.52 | 6.8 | 6.48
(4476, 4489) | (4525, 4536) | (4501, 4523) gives -1.9 Angstrom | 6.52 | 6.99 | 6.37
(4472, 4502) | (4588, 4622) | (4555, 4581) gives 0.7 Angstrom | 6.66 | 6.84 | 7.2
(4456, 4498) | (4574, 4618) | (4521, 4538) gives 0.8 Angstrom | 6.55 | 6.42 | 6.98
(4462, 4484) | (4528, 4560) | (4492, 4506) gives -0.4 Angstrom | 6.67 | 6.79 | 6.5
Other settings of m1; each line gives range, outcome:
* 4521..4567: 6.55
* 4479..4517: 6.77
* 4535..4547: 6.69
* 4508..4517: 7.01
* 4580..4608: 6.8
